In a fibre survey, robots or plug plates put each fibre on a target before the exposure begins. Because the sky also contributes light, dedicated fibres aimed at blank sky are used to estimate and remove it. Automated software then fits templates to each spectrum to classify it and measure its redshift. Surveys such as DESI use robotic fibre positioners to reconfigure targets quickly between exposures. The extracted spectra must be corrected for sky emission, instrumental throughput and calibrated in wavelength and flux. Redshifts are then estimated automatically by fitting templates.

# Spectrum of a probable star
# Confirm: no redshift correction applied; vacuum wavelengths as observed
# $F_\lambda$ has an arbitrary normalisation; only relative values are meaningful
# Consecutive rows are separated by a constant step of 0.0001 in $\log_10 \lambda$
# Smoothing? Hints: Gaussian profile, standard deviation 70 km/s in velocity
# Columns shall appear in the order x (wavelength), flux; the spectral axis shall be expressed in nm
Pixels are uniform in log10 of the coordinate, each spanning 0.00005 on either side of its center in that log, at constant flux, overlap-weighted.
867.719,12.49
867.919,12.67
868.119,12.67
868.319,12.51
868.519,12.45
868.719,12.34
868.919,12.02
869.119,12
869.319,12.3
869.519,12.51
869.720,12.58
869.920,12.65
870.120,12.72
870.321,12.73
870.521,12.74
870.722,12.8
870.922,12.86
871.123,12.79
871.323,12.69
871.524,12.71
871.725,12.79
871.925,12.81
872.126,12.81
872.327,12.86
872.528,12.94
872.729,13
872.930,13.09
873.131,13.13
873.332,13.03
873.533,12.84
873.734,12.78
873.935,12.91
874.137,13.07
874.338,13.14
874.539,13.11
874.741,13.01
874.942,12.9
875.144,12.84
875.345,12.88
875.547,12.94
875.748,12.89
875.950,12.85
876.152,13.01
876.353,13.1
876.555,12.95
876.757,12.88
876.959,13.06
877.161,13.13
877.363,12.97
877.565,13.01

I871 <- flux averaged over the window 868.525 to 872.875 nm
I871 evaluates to 12.7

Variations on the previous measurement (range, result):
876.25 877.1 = 13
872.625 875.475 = 13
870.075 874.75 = 12.9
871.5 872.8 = 12.8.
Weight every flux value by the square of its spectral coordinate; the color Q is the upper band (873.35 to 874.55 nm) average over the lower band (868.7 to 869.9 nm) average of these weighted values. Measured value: 1.1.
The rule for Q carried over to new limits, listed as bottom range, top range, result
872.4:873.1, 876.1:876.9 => 1.01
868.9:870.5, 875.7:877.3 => 1.06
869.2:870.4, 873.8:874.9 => 1.05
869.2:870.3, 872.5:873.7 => 1.04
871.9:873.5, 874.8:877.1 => 1.01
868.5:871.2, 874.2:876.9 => 1.05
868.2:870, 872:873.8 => 1.06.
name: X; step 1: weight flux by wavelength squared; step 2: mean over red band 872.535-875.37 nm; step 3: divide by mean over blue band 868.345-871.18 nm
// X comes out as 1.05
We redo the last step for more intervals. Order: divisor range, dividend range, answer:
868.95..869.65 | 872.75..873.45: 1.08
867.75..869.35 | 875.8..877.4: 1.07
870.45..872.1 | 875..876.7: 1.02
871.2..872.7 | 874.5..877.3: 1.02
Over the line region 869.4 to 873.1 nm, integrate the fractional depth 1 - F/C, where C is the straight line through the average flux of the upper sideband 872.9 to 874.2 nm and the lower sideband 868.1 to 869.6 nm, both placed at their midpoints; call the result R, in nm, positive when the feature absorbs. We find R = -0.038 nm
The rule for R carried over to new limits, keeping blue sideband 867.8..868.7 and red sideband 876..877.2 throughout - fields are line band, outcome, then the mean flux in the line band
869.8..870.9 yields -0.01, 12.7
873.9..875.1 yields -0.01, 13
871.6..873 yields -0.01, 12.9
